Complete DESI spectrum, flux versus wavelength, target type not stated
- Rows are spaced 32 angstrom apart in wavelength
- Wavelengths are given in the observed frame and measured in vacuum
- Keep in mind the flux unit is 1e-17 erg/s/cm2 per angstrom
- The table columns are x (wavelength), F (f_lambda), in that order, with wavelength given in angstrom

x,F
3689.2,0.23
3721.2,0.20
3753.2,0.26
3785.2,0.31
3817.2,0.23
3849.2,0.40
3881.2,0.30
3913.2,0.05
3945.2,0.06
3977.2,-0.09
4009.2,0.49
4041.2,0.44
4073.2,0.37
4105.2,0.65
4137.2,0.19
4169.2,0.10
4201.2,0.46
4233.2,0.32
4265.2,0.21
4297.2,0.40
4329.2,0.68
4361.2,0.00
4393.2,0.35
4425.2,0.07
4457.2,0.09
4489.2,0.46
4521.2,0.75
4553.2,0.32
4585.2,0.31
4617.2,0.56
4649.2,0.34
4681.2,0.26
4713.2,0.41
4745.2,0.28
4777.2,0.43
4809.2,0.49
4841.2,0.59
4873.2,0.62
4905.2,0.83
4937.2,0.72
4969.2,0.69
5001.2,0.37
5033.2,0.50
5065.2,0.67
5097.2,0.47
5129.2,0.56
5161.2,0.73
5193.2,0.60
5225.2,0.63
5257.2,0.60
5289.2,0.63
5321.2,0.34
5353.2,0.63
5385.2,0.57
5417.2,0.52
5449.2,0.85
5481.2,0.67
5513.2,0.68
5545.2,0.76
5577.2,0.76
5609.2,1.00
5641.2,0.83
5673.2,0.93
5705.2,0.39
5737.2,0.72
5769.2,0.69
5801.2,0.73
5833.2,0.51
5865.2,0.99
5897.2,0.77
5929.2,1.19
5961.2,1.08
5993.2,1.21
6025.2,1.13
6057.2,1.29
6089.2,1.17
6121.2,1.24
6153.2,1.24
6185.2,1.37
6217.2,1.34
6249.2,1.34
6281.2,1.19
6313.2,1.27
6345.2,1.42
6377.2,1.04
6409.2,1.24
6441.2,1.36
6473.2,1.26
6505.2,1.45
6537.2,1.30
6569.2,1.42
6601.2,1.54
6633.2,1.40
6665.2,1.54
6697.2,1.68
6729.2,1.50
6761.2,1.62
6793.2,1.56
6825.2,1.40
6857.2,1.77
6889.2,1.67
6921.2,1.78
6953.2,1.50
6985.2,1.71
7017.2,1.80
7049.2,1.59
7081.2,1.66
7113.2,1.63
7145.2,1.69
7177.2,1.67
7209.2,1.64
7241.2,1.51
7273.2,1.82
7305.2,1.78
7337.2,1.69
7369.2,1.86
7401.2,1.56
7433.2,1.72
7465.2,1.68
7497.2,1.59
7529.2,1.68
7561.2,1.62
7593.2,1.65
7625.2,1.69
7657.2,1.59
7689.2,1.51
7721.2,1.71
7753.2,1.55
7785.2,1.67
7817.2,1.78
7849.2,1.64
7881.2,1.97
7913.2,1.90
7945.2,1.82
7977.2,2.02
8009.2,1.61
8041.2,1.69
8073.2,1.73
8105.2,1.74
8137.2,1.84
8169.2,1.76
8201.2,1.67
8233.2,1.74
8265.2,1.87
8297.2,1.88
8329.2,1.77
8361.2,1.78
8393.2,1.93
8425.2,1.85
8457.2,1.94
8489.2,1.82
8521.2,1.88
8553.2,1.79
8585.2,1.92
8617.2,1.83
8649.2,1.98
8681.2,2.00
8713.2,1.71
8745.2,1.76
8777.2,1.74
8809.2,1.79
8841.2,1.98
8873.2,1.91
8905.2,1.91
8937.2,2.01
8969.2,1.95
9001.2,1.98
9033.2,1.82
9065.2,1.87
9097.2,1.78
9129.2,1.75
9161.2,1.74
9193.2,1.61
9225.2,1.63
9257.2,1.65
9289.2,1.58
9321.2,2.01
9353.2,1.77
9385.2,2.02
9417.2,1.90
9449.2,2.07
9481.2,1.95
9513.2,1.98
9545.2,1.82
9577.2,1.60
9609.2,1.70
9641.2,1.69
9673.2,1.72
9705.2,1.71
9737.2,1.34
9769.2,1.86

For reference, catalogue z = 0.487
